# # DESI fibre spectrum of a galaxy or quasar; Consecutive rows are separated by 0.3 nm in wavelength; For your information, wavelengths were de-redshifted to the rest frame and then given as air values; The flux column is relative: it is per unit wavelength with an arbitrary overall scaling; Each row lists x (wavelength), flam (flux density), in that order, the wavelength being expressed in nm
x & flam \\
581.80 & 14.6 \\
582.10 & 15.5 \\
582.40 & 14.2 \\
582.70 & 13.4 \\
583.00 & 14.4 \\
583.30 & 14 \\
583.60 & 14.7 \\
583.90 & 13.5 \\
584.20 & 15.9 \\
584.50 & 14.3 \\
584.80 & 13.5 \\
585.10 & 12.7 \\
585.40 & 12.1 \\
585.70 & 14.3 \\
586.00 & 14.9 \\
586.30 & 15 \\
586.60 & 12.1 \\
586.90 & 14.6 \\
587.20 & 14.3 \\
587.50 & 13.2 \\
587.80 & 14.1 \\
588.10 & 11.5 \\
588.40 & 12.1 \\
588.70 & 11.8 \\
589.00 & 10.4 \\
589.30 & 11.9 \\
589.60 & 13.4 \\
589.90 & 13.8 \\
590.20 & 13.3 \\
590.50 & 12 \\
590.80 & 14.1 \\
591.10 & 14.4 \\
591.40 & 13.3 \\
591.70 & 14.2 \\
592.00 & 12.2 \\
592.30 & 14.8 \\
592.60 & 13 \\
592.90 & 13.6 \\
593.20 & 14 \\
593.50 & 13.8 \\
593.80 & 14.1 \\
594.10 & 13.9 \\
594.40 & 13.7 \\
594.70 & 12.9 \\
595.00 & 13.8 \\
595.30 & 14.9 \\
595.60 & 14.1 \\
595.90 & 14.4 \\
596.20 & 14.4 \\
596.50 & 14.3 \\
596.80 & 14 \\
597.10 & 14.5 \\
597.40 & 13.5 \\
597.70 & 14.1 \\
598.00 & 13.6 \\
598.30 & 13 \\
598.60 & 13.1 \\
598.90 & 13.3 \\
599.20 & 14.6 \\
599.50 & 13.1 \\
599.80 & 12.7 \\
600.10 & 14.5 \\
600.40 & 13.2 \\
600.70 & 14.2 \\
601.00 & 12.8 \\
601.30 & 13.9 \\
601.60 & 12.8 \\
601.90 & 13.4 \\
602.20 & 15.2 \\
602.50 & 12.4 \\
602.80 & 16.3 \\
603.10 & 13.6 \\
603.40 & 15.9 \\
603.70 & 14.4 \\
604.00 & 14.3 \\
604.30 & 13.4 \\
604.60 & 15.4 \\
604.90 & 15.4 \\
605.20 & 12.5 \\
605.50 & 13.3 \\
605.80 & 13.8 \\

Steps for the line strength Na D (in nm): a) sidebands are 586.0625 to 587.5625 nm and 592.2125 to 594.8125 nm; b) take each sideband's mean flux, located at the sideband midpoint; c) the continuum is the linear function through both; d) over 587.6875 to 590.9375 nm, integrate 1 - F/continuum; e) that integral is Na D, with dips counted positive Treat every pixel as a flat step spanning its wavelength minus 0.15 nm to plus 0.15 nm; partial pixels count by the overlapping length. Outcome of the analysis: 0.306 nm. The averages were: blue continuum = 13.9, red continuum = 13.7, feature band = 12.6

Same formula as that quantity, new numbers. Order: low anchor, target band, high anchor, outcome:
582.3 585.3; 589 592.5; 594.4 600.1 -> 0.163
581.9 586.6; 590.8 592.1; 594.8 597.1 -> 0.051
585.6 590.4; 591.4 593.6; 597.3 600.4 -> -0.053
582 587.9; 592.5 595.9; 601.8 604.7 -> 0.093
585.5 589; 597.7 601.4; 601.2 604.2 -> 0.133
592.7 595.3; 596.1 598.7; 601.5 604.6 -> 0.022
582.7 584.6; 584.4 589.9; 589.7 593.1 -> 0.343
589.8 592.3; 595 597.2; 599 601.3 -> -0.127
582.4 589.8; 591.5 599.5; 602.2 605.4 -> 0.068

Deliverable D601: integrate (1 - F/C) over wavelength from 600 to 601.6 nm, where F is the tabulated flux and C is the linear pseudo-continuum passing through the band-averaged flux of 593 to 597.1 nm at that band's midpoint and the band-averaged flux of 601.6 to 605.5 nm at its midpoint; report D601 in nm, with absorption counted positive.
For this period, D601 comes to 0.064 nm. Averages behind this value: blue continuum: 14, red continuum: 14.2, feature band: 13.6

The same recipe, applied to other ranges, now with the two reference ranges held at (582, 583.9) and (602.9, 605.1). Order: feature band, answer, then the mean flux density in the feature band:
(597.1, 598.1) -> 0.05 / 13.9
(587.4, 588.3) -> 0.09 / 12.9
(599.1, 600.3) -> 0.07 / 13.7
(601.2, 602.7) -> 0.10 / 13.6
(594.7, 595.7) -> 0.03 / 14.1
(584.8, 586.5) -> 0.07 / 13.7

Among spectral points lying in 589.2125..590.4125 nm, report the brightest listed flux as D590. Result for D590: 13.8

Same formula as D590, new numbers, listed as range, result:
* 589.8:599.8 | 14.9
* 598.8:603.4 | 16.3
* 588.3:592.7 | 14.8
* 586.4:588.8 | 14.6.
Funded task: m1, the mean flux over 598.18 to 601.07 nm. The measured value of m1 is 13.5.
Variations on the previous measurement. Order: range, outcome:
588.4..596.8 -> 13.5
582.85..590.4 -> 13.4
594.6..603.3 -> 13.8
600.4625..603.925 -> 14.1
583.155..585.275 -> 14.1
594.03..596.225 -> 14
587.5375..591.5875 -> 12.8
